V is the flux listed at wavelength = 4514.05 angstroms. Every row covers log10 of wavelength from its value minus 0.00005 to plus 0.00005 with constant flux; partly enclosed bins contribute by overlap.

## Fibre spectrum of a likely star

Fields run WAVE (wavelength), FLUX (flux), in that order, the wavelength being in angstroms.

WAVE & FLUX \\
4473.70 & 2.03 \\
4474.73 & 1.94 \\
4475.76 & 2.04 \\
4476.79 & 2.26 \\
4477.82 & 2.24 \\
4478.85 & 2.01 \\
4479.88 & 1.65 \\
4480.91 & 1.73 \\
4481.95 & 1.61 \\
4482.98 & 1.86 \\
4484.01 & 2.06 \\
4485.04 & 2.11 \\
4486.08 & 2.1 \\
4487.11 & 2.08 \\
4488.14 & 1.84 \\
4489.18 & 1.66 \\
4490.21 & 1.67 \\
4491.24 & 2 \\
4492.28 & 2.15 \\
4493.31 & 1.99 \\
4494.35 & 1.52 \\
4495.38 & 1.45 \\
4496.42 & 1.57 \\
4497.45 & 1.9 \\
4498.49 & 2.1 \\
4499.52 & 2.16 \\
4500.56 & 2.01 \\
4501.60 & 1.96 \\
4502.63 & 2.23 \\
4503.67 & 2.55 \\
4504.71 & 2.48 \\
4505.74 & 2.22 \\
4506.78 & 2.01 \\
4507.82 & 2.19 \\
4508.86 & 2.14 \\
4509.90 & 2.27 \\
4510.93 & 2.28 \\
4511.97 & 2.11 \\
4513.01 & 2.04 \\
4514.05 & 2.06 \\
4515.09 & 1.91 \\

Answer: 2.06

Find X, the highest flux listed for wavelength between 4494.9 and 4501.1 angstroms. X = 2.16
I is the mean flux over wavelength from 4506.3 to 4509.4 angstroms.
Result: 2.11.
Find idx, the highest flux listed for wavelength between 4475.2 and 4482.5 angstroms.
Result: 2.26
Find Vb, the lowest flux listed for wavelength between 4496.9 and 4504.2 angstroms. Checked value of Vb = 1.9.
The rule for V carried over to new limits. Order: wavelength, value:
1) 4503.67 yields 2.55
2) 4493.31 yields 1.99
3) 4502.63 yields 2.23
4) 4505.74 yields 2.22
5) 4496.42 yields 1.57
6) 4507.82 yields 2.19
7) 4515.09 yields 1.91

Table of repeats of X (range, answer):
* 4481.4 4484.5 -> 2.06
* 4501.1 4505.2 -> 2.55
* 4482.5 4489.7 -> 2.11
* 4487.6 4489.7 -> 1.84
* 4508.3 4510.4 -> 2.27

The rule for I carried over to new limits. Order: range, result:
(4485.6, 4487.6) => 2.09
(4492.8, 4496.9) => 1.63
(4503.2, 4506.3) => 2.41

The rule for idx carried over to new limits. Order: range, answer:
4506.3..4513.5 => 2.28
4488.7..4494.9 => 2.15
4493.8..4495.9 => 1.52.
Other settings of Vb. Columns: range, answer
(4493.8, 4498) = 1.45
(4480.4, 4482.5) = 1.61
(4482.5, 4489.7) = 1.66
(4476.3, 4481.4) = 1.65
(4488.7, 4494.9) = 1.52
